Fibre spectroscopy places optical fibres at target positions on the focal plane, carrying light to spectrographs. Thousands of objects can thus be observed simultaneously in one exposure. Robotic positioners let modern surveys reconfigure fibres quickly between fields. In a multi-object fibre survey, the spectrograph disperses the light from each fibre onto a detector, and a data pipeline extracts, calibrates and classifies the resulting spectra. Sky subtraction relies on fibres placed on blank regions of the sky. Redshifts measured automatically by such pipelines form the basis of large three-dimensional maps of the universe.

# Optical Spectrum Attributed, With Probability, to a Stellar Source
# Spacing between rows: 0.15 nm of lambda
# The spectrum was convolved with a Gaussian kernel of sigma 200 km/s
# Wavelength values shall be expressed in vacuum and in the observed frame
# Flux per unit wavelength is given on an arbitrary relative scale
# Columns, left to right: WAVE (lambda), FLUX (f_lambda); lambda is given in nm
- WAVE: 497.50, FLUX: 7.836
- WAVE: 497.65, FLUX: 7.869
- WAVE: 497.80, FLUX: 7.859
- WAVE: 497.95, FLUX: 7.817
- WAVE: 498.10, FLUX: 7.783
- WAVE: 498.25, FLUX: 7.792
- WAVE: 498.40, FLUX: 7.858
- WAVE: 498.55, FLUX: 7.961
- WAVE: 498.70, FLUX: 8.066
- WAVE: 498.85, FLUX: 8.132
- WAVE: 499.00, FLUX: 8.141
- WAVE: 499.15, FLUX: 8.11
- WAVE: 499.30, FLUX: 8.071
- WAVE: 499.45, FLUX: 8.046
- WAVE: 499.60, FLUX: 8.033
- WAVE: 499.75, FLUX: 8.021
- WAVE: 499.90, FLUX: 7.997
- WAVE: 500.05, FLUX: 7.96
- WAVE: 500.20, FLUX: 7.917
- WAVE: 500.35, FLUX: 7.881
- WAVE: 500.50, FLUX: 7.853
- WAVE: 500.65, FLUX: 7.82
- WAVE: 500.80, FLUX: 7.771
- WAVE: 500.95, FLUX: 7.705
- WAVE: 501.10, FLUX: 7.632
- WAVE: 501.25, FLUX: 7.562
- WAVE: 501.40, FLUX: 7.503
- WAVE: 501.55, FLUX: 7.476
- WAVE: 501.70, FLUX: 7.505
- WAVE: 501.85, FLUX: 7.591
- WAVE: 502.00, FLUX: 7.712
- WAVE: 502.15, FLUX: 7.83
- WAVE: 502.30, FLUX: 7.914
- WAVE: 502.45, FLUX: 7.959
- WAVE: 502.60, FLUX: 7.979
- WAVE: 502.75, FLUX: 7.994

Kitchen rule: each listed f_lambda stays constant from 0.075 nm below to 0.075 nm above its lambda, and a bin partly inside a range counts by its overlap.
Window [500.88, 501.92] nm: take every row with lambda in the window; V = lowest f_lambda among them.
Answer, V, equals 7.476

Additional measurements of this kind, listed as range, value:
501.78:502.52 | 7.591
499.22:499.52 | 8.046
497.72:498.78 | 7.783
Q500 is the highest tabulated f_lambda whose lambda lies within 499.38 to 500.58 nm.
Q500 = 8.046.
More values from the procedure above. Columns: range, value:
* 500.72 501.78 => 7.771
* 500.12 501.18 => 7.917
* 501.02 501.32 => 7.632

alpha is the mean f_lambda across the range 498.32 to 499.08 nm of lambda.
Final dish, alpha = 8.03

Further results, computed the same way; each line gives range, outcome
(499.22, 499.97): 8.03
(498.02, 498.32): 7.79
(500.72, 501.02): 7.74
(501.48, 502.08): 7.57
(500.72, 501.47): 7.64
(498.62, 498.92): 8.1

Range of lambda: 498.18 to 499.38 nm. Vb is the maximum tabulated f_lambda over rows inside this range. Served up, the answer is 8.141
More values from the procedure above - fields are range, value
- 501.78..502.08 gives 7.712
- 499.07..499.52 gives 8.11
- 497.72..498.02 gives 7.859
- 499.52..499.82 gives 8.033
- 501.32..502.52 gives 7.959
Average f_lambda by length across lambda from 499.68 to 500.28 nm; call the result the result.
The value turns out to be 7.97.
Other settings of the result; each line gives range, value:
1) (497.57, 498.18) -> 7.83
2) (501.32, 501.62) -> 7.49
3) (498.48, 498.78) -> 8.02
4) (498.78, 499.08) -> 8.14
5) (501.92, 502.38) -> 7.82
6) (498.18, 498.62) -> 7.87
